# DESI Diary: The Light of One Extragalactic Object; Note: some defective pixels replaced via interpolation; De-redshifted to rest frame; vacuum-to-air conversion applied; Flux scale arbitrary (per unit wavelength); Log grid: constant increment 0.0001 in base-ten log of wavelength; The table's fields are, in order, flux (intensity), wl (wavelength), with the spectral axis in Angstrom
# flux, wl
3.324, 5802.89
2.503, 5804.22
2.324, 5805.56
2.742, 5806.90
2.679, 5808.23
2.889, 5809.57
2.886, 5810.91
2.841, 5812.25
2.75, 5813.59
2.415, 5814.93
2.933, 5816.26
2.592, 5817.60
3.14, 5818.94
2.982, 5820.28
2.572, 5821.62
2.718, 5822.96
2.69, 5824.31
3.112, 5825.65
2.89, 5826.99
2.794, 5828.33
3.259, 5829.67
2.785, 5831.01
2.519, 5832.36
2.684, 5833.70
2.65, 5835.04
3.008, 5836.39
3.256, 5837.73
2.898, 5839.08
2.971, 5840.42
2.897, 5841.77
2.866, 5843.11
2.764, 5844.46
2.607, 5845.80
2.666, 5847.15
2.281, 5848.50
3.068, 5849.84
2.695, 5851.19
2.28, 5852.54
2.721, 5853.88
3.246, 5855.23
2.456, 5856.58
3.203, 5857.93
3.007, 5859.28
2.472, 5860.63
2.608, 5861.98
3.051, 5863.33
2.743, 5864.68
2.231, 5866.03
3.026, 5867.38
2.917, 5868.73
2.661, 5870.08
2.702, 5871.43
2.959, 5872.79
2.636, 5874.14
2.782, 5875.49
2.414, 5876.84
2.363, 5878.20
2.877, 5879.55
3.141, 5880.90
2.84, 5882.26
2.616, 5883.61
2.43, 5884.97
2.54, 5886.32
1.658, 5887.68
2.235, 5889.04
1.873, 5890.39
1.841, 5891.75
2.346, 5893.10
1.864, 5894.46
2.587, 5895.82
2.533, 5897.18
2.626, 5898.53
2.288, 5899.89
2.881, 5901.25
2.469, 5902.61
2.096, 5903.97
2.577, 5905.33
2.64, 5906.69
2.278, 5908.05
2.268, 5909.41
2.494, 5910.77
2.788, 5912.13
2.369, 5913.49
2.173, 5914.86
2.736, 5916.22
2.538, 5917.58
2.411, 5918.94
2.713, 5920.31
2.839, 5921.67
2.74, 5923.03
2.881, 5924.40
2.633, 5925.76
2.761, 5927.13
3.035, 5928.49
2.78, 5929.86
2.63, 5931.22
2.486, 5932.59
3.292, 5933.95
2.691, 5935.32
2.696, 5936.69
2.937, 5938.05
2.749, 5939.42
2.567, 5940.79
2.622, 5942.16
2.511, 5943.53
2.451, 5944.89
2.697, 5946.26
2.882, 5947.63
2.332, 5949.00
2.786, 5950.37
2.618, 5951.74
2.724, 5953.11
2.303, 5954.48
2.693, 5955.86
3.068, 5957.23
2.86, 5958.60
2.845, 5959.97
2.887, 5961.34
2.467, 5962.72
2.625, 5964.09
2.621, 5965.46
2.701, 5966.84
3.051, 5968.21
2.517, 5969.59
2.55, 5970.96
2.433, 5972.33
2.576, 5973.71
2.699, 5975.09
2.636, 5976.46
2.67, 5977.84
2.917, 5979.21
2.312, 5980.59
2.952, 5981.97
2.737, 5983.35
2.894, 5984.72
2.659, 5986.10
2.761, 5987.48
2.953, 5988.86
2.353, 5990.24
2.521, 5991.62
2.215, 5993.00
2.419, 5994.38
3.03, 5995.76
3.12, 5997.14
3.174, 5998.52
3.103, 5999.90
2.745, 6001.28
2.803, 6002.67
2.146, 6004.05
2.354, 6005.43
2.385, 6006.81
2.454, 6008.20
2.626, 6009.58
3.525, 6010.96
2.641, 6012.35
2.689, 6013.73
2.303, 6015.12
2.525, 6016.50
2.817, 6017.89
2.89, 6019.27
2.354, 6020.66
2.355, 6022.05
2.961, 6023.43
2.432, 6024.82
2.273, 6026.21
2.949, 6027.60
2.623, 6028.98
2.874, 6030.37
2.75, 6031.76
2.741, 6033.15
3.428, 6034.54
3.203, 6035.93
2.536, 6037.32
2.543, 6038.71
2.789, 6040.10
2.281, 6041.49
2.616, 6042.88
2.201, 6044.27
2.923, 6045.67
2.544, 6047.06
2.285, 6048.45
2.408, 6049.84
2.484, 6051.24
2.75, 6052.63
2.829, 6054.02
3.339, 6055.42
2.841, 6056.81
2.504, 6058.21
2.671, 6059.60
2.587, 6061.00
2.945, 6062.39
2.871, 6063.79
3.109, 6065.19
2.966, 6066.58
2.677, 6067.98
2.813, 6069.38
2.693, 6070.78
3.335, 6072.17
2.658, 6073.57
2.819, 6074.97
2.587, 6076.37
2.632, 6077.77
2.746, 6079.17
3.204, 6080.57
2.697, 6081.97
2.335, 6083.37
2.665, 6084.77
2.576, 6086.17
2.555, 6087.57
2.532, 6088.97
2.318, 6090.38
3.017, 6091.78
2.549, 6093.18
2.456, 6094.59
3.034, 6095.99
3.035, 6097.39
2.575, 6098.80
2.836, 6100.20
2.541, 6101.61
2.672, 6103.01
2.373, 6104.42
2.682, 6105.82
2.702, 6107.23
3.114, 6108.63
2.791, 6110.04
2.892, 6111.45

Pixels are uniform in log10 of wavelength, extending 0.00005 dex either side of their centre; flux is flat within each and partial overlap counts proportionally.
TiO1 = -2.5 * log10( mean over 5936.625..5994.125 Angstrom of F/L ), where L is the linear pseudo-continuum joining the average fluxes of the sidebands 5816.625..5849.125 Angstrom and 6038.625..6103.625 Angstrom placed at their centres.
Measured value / 0.04 mag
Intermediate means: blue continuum 2.82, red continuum 2.7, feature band 2.67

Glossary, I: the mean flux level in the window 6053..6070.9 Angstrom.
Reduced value 2.84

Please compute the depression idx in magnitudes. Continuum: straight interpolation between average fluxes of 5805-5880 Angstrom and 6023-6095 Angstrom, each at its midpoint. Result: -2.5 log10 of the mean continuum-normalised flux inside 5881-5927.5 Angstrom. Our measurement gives 0.12 mag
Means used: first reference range 2.77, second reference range 2.71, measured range 2.46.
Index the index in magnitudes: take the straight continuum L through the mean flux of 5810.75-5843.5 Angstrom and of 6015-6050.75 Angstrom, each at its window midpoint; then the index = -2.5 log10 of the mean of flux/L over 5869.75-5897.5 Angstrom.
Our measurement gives 0.13 mag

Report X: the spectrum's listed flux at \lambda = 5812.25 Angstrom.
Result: 2.841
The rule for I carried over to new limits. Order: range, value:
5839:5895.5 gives 2.63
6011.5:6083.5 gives 2.72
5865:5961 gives 2.6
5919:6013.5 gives 2.7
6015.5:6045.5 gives 2.67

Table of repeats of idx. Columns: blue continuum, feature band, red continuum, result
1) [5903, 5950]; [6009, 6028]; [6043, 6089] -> 0.011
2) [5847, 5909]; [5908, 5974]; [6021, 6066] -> -0.017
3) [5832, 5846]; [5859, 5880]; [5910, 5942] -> 0.032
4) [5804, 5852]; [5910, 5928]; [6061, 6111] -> 0.060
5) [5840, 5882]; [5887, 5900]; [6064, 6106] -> 0.251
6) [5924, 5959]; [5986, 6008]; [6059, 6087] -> 0.031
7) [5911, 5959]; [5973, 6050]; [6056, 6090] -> 0.018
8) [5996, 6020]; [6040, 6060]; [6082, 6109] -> 0.028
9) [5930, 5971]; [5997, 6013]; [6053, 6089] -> -0.003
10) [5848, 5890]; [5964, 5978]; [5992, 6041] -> 0.021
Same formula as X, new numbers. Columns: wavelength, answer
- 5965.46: 2.621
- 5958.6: 2.86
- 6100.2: 2.836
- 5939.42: 2.749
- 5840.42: 2.971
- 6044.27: 2.201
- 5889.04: 2.235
